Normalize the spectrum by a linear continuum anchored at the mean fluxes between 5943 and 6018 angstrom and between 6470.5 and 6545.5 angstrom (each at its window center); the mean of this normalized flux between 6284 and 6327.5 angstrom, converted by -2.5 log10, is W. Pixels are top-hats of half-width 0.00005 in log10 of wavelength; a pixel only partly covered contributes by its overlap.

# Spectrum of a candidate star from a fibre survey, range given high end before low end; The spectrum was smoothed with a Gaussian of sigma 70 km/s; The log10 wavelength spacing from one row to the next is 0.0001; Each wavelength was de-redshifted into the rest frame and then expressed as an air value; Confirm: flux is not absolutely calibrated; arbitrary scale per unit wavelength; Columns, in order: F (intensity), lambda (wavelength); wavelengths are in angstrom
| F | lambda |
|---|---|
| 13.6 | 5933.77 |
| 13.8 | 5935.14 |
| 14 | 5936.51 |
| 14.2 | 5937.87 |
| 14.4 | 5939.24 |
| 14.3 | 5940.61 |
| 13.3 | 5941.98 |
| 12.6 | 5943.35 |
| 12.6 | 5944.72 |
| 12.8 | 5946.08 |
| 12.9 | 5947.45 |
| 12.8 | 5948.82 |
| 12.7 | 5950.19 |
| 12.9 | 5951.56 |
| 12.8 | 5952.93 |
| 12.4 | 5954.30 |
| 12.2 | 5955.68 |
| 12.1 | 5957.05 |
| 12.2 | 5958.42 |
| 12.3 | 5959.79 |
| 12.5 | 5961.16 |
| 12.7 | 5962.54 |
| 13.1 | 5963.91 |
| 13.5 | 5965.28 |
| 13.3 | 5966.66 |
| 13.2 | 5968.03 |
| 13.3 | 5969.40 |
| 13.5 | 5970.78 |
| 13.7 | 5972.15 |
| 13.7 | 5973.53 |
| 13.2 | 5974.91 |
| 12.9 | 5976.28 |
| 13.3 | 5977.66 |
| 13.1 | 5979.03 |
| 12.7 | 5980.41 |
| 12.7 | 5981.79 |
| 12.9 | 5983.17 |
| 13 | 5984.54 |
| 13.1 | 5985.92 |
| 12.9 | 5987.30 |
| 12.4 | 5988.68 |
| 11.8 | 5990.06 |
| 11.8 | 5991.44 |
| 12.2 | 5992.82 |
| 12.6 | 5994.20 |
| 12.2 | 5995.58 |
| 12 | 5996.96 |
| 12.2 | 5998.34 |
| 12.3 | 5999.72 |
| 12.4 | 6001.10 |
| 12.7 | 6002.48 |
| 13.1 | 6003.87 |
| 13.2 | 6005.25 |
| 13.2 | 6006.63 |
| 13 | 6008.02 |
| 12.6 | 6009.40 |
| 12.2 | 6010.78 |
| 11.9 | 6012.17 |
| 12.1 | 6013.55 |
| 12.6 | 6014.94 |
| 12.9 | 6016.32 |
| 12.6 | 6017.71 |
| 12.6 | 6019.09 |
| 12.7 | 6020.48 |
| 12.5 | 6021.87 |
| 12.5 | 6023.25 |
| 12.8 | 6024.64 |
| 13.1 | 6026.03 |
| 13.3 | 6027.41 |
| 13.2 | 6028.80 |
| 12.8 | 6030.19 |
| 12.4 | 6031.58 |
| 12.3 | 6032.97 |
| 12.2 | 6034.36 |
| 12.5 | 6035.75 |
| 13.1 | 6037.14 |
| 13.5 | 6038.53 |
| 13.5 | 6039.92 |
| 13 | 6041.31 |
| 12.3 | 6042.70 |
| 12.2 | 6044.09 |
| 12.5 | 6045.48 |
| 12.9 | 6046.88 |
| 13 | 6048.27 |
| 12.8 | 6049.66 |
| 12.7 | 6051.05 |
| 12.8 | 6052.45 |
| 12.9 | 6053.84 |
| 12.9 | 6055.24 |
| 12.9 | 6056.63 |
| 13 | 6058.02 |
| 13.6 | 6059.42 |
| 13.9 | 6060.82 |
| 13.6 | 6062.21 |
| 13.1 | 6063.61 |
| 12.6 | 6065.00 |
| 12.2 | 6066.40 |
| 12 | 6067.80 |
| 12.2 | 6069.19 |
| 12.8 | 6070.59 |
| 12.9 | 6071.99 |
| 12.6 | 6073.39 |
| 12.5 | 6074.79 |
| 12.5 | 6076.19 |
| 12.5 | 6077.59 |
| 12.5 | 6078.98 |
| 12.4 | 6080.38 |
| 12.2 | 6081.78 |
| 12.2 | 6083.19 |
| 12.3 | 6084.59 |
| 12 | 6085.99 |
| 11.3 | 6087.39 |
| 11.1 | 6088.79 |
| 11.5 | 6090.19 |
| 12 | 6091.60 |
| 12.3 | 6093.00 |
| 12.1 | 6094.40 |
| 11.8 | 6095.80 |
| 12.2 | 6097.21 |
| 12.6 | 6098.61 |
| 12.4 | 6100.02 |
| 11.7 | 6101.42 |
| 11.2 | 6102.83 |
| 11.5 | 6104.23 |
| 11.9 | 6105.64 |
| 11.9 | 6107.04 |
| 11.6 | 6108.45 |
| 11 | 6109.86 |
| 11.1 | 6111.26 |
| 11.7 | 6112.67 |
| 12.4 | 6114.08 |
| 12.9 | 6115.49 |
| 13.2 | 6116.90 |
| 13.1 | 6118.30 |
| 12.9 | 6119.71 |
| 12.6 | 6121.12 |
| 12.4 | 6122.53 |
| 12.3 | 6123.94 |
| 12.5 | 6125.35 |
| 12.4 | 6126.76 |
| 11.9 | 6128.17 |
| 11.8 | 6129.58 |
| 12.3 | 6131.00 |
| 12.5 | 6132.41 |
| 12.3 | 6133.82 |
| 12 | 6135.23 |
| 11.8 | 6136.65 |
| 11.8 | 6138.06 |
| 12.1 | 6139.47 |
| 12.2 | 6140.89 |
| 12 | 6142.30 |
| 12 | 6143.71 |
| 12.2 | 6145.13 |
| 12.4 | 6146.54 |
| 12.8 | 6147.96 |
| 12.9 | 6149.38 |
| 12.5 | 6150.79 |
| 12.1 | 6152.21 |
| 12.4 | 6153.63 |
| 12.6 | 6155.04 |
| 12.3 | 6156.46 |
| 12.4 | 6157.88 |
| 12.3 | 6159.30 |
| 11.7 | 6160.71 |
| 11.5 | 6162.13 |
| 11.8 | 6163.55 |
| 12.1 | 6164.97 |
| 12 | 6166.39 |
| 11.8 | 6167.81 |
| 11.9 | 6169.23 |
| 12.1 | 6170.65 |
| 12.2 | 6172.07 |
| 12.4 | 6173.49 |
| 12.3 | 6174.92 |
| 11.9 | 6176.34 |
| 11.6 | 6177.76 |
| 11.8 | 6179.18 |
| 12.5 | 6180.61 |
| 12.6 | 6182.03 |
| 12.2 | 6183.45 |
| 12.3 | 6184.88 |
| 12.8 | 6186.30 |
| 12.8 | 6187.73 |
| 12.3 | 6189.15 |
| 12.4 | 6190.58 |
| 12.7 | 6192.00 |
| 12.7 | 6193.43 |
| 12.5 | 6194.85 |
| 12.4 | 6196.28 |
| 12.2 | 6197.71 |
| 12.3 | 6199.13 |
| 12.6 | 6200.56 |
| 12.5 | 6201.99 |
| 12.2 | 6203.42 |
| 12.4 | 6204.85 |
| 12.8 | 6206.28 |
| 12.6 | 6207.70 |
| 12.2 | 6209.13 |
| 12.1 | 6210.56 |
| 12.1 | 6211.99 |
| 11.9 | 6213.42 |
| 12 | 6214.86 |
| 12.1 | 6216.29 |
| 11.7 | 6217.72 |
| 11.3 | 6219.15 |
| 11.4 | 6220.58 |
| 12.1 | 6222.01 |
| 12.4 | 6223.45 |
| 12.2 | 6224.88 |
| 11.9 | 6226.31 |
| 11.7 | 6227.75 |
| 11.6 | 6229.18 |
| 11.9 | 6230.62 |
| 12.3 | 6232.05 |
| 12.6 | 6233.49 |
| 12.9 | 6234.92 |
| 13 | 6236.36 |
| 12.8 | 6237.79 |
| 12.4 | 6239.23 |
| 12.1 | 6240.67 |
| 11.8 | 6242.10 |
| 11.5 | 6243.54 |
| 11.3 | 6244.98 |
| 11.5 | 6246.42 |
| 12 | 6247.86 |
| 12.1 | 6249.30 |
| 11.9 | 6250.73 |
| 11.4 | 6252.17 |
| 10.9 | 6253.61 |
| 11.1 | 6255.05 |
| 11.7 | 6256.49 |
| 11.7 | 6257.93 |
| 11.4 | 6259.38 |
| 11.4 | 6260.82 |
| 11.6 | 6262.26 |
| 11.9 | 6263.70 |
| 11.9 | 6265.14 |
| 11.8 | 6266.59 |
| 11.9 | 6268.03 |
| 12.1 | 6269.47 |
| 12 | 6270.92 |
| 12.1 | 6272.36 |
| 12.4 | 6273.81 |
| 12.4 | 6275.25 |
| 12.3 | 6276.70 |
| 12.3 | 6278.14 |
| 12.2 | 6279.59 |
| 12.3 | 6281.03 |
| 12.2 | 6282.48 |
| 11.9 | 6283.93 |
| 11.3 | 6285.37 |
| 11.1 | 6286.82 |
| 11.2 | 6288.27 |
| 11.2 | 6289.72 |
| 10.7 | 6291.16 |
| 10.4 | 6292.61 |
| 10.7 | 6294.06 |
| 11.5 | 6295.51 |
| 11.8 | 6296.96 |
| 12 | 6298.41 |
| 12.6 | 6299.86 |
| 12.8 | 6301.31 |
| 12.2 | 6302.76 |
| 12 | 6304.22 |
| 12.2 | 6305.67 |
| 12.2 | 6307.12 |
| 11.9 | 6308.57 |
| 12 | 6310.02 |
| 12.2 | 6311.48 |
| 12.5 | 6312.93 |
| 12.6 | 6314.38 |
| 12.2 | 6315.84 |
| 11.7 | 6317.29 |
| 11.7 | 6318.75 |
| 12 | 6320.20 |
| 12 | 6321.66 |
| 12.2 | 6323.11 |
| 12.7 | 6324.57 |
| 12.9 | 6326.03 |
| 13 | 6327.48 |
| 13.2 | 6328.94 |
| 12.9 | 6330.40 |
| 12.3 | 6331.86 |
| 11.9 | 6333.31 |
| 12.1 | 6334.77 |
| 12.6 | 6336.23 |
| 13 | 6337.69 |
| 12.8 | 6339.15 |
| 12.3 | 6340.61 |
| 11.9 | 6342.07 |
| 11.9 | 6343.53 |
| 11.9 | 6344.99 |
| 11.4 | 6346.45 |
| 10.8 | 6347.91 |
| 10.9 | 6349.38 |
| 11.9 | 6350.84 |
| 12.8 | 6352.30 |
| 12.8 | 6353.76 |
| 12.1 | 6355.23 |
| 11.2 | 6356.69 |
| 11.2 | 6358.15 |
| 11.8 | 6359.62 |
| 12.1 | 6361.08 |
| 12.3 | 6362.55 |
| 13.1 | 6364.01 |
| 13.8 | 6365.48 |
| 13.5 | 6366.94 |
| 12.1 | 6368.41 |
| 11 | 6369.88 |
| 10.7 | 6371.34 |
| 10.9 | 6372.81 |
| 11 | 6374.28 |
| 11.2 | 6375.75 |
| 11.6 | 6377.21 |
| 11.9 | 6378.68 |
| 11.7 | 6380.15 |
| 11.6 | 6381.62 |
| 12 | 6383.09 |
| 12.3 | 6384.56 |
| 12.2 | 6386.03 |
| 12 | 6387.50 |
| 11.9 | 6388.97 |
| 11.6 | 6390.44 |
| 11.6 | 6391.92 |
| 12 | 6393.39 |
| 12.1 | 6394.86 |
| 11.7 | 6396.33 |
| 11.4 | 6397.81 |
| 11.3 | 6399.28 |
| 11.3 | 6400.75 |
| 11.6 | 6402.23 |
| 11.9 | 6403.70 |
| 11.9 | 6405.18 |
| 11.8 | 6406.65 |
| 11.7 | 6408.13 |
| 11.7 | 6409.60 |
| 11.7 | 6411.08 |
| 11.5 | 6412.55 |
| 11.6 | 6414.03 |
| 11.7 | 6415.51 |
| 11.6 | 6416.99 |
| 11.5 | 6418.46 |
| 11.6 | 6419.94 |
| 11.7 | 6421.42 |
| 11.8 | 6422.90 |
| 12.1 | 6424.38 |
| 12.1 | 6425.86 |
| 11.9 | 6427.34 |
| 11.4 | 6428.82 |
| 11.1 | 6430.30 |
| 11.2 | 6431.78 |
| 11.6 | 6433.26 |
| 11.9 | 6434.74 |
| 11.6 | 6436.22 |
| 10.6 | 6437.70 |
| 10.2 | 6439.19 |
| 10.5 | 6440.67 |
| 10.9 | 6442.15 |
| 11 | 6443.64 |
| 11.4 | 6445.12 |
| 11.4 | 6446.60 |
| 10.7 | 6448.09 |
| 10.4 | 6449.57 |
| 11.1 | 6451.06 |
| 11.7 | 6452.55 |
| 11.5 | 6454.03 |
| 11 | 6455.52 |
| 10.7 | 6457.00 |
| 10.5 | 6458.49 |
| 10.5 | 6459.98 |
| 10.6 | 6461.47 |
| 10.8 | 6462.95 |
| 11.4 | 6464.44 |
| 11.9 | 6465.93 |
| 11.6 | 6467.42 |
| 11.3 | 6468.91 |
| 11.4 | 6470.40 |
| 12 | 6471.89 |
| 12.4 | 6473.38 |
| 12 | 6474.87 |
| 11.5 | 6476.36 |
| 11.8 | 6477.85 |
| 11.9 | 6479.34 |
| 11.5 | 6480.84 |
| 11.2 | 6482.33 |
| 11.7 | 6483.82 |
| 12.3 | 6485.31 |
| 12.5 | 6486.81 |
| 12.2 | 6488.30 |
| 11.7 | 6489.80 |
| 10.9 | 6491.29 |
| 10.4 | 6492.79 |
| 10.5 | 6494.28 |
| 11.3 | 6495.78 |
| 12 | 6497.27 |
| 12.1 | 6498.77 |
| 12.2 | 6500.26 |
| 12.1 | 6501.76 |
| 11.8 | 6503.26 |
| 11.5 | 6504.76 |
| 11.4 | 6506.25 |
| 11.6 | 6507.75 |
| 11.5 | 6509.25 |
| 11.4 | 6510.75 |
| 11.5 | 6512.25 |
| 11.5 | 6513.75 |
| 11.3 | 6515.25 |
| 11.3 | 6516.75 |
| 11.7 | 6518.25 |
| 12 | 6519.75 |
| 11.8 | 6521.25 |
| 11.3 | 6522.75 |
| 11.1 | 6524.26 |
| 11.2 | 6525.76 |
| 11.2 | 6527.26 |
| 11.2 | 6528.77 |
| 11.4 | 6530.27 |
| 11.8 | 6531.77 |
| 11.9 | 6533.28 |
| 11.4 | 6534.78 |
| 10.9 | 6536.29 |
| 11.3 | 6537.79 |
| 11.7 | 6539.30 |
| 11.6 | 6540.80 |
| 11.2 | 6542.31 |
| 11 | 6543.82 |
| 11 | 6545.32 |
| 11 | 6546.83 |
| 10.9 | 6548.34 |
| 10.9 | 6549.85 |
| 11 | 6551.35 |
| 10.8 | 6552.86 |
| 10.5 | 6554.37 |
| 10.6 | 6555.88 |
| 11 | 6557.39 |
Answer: 0.01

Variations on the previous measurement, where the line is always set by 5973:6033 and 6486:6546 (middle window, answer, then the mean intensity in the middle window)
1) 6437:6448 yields 0.08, 10.8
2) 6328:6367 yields -0.03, 12.2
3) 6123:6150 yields 0.01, 12.2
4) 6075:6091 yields 0.04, 12.1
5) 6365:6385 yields 0.00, 11.8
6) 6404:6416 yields 0.00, 11.7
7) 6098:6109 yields 0.05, 11.8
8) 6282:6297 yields 0.07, 11.2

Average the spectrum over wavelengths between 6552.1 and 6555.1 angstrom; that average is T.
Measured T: 10.6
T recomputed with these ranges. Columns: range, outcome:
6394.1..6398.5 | 11.7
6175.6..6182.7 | 12.1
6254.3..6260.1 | 11.5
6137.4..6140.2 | 11.9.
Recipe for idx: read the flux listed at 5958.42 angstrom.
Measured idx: 12.2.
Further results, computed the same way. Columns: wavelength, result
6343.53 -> 11.9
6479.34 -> 11.9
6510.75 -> 11.4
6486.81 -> 12.5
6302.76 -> 12.2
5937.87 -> 14.2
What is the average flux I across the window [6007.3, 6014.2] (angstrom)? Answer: 12.4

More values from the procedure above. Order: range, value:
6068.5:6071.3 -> 12.5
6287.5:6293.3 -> 10.9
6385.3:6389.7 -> 12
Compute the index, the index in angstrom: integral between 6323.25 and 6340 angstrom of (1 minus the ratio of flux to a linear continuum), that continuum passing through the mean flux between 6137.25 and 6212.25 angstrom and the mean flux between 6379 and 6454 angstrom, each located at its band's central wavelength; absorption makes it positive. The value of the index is -1.2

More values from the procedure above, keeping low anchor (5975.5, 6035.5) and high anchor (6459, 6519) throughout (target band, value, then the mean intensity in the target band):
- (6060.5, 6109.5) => 1.0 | 12.2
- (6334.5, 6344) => -0.4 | 12.4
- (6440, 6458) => 1.0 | 11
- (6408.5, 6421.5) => 0.1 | 11.6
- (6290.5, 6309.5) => 0.3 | 11.8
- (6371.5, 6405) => 0.3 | 11.7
